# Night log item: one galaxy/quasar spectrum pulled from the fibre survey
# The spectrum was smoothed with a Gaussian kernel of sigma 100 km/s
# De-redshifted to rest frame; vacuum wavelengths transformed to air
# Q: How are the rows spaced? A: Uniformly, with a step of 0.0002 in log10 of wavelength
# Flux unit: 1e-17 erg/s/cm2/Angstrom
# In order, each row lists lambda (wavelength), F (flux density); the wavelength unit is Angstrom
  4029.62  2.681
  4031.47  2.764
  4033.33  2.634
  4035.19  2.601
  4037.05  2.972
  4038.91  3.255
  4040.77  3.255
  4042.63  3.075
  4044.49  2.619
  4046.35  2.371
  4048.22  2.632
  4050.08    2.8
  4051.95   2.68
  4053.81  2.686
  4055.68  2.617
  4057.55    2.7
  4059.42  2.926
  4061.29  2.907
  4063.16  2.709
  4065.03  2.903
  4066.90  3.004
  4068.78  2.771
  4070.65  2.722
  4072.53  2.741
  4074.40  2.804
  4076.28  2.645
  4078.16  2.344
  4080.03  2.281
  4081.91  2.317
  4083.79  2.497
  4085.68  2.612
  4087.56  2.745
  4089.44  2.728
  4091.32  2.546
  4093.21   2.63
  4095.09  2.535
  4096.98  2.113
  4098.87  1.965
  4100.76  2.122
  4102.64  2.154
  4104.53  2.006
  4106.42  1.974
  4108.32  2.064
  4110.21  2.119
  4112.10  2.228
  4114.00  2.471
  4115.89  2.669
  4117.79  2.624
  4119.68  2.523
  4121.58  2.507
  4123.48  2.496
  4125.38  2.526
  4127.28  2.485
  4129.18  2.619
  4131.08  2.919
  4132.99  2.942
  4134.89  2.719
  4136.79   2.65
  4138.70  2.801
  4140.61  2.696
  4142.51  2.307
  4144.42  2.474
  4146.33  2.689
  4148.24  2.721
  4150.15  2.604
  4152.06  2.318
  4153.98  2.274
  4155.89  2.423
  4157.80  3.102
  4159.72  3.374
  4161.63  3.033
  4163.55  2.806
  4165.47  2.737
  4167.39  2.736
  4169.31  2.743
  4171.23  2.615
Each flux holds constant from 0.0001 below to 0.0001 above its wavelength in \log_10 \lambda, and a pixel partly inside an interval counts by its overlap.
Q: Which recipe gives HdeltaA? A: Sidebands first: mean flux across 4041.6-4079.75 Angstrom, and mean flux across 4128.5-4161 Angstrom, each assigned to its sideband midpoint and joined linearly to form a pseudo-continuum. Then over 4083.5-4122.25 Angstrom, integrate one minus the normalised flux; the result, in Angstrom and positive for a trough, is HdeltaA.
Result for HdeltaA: 4.8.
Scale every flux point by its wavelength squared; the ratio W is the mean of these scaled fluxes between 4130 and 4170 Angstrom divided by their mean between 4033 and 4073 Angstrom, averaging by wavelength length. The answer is 1.0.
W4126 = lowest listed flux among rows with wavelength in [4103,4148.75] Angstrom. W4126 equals 1.974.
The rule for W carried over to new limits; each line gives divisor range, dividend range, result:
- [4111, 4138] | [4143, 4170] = 1.06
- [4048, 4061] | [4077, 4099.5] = 0.91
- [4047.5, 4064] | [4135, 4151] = 1.00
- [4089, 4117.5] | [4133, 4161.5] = 1.19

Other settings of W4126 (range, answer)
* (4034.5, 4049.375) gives 2.371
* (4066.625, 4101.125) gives 1.965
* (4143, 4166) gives 2.274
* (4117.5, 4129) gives 2.485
